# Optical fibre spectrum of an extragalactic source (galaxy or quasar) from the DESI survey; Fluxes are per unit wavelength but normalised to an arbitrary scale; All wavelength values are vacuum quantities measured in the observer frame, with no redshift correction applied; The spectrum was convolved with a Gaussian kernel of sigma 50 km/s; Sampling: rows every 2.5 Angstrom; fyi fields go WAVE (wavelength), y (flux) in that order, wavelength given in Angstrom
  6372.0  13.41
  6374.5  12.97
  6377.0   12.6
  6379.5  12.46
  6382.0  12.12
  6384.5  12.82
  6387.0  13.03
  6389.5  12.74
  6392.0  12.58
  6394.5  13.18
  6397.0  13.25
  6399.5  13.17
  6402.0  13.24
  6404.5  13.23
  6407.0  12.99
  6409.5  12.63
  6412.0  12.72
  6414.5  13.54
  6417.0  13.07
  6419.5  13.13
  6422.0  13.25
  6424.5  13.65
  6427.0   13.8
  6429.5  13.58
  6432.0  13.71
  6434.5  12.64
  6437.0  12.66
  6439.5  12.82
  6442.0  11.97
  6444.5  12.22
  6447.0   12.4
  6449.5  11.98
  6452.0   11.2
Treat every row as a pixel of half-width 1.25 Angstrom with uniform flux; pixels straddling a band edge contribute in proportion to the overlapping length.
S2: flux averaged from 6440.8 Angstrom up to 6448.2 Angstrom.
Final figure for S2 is 12.2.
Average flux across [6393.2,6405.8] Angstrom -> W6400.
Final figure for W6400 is 13.2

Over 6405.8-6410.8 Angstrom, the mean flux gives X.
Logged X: 12.8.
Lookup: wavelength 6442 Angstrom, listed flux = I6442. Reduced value 11.97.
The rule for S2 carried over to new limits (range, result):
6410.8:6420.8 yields 13.1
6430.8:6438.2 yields 13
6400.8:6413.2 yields 13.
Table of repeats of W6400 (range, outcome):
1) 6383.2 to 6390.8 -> 12.9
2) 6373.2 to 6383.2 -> 12.5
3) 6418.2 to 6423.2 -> 13.2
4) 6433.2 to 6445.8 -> 12.5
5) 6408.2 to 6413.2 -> 12.7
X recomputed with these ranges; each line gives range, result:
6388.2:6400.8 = 13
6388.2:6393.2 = 12.7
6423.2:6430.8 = 13.7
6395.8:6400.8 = 13.2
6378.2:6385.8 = 12.5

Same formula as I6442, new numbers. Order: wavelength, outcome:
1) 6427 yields 13.8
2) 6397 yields 13.25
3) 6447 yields 12.4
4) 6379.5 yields 12.46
